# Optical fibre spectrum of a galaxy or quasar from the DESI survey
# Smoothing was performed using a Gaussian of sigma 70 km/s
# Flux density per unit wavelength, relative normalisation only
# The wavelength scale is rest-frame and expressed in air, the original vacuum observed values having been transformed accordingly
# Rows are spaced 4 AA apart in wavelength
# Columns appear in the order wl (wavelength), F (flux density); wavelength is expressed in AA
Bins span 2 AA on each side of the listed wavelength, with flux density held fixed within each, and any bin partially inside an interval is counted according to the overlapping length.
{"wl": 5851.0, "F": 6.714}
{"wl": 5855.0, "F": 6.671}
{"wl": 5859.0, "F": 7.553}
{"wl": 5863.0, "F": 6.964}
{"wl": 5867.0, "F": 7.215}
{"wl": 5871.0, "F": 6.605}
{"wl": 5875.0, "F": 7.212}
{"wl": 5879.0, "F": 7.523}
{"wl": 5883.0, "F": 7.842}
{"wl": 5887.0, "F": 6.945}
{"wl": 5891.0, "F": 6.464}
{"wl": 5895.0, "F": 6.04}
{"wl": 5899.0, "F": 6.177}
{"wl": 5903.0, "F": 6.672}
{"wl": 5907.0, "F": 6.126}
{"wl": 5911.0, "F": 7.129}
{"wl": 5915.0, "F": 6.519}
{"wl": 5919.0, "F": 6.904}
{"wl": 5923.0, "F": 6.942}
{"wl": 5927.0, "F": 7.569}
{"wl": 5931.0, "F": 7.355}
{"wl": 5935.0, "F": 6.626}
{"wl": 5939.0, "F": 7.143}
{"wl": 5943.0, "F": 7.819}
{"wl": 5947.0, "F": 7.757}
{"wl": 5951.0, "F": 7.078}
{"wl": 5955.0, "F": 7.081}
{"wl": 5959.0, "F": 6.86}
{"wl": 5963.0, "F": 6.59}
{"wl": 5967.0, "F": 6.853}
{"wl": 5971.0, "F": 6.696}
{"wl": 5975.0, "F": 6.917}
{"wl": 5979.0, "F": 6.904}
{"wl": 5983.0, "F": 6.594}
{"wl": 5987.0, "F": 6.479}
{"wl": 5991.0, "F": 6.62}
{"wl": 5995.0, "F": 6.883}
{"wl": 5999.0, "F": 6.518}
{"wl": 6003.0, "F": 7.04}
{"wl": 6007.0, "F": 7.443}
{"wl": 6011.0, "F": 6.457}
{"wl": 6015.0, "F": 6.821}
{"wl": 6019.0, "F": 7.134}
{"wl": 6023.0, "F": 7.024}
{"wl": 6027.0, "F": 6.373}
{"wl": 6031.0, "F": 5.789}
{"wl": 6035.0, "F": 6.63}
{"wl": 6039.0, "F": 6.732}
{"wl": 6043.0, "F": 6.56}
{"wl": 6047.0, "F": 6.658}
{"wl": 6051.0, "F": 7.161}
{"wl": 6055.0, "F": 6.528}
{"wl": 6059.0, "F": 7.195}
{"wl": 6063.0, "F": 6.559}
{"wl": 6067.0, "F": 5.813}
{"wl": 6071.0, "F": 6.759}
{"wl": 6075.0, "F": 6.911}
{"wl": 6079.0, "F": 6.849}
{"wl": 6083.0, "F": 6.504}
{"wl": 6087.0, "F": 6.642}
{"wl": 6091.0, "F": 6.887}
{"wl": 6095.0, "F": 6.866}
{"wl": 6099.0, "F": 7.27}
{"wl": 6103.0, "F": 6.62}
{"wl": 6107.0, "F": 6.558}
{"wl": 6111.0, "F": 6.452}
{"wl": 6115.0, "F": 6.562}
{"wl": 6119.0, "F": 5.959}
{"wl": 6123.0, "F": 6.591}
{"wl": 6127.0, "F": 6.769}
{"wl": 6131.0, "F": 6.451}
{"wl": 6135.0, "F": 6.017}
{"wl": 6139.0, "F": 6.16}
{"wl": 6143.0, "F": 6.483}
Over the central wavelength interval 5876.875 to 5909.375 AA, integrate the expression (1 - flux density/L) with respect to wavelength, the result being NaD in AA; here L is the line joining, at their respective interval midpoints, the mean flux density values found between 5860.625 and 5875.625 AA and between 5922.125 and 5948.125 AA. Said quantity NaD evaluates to 1.7 AA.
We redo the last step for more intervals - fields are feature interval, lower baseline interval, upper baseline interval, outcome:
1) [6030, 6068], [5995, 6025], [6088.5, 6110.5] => 1.5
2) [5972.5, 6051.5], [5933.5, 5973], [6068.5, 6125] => 1.9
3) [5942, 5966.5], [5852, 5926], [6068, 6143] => -1.3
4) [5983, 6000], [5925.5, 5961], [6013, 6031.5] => 0.7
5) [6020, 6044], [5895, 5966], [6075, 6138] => 0.7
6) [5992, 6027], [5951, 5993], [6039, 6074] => -0.8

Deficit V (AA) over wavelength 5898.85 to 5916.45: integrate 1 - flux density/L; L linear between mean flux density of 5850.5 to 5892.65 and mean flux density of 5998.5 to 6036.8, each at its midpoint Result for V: 1.1 AA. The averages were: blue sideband 7.08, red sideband 6.73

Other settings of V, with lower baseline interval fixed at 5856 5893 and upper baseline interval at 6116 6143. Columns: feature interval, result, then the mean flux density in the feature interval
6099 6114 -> -0.5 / 6.64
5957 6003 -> 0.5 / 6.73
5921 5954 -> -1.6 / 7.28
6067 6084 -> -0.4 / 6.66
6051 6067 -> -0.3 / 6.69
